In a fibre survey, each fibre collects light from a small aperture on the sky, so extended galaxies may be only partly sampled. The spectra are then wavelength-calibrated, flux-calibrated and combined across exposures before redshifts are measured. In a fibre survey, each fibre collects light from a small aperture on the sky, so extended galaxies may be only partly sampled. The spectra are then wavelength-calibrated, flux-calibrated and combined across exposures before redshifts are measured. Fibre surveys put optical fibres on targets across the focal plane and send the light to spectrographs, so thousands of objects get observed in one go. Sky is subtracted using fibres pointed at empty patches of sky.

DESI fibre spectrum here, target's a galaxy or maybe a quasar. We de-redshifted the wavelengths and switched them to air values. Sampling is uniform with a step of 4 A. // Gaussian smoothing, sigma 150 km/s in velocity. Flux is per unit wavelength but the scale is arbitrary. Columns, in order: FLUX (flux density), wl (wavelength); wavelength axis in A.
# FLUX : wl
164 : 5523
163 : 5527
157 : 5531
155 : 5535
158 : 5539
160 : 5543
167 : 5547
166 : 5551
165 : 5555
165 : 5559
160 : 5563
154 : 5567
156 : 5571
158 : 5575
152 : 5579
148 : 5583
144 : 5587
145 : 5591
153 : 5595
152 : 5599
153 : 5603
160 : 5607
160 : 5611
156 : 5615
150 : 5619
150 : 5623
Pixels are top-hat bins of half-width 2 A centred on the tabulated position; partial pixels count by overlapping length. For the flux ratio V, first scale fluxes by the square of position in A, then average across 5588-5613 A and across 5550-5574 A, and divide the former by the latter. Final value 0.97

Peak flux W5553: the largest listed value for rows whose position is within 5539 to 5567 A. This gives 167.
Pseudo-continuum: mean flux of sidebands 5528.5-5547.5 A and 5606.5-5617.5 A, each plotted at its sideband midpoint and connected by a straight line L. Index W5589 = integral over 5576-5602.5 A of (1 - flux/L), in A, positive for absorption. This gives 1.47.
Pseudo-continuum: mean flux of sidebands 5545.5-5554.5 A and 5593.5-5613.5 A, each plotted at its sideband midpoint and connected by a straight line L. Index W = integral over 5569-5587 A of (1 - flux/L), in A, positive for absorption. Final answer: 0.9 A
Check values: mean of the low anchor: 166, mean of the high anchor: 156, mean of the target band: 152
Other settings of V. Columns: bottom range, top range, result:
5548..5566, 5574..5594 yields 0.92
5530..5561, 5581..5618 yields 0.96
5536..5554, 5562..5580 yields 0.97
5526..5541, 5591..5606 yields 0.99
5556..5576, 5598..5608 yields 0.99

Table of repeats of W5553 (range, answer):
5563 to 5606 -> 160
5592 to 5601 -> 153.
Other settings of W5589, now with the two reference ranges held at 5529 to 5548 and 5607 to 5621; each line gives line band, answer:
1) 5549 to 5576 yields -0.4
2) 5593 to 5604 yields 0.3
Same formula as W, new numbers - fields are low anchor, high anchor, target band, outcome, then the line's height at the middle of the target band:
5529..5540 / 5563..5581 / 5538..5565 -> -1.2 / 156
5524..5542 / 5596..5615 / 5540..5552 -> -0.4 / 158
